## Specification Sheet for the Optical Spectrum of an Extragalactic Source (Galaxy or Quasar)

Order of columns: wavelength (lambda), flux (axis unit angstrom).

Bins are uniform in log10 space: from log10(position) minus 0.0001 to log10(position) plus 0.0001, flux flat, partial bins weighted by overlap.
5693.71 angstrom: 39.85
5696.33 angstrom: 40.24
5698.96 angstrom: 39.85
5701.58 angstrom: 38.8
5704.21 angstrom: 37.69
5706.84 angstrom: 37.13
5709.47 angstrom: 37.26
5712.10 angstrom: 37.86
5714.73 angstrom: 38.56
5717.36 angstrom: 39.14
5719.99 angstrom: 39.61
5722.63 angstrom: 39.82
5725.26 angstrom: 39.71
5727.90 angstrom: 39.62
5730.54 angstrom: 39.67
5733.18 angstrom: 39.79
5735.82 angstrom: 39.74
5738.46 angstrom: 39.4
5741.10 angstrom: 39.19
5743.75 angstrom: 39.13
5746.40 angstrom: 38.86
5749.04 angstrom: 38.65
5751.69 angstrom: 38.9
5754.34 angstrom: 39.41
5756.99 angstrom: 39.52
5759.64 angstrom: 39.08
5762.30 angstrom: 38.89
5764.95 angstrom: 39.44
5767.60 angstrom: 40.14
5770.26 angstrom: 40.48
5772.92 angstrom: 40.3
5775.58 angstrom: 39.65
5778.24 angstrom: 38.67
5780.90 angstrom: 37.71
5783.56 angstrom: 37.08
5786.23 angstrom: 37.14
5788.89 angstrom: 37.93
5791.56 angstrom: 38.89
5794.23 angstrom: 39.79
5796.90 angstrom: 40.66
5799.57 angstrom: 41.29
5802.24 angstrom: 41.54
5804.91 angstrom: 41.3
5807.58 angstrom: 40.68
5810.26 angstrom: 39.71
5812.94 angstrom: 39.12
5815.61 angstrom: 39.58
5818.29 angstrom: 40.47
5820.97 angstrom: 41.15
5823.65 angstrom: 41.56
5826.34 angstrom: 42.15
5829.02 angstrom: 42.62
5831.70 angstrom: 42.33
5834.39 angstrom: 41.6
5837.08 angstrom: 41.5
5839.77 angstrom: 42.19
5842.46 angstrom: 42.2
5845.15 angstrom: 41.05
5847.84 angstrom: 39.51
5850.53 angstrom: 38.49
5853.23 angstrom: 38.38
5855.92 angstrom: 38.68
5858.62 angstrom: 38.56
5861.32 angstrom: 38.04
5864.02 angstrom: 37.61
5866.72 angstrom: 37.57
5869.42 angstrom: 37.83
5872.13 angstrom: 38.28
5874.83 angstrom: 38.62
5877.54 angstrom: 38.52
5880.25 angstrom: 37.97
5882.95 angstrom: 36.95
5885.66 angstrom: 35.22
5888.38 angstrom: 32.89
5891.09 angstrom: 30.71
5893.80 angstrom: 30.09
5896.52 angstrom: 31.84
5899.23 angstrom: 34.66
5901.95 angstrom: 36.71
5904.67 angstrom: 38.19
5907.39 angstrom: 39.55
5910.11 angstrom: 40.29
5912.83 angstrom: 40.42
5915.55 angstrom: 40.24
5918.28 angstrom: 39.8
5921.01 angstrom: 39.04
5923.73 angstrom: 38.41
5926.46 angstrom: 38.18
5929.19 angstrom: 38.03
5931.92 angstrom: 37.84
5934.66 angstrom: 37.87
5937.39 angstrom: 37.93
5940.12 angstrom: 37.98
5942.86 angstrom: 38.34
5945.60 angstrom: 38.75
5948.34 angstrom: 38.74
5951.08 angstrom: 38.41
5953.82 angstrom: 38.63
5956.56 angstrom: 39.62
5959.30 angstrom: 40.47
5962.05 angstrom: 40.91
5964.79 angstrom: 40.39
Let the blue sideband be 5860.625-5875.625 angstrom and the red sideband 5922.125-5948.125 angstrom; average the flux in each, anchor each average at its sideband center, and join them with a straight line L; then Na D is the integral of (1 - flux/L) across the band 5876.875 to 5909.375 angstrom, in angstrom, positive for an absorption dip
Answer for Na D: 2.3 angstrom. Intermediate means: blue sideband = 38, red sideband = 38.2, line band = 35.3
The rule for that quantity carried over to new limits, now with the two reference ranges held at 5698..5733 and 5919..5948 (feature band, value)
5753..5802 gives -0.7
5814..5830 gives -1.1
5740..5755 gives -0.1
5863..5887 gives 0.5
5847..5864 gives 0.0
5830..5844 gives -1.2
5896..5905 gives 0.7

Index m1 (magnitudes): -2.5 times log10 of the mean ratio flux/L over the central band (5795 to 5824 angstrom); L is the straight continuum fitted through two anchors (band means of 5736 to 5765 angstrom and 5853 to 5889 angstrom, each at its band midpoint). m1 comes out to -0.06 mag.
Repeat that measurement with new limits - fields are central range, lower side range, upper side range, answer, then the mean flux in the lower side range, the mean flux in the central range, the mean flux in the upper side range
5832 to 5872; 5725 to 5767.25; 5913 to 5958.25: -0.02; 39.3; 39.5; 38.7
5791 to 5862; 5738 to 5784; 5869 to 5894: -0.09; 39.2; 40.5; 35.9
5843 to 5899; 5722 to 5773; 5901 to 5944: 0.06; 39.5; 36.9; 38.7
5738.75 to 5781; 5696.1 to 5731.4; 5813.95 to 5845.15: 0.02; 38.9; 39.3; 41.5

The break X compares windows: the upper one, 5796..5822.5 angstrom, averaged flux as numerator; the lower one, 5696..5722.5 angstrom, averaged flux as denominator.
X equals 1.05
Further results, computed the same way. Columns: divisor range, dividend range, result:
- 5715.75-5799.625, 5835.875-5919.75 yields 0.96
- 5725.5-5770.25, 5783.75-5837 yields 1.03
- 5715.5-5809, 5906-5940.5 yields 0.99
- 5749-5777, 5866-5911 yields 0.91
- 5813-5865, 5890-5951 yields 0.93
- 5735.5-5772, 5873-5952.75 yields 0.95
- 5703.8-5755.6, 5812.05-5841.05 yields 1.06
